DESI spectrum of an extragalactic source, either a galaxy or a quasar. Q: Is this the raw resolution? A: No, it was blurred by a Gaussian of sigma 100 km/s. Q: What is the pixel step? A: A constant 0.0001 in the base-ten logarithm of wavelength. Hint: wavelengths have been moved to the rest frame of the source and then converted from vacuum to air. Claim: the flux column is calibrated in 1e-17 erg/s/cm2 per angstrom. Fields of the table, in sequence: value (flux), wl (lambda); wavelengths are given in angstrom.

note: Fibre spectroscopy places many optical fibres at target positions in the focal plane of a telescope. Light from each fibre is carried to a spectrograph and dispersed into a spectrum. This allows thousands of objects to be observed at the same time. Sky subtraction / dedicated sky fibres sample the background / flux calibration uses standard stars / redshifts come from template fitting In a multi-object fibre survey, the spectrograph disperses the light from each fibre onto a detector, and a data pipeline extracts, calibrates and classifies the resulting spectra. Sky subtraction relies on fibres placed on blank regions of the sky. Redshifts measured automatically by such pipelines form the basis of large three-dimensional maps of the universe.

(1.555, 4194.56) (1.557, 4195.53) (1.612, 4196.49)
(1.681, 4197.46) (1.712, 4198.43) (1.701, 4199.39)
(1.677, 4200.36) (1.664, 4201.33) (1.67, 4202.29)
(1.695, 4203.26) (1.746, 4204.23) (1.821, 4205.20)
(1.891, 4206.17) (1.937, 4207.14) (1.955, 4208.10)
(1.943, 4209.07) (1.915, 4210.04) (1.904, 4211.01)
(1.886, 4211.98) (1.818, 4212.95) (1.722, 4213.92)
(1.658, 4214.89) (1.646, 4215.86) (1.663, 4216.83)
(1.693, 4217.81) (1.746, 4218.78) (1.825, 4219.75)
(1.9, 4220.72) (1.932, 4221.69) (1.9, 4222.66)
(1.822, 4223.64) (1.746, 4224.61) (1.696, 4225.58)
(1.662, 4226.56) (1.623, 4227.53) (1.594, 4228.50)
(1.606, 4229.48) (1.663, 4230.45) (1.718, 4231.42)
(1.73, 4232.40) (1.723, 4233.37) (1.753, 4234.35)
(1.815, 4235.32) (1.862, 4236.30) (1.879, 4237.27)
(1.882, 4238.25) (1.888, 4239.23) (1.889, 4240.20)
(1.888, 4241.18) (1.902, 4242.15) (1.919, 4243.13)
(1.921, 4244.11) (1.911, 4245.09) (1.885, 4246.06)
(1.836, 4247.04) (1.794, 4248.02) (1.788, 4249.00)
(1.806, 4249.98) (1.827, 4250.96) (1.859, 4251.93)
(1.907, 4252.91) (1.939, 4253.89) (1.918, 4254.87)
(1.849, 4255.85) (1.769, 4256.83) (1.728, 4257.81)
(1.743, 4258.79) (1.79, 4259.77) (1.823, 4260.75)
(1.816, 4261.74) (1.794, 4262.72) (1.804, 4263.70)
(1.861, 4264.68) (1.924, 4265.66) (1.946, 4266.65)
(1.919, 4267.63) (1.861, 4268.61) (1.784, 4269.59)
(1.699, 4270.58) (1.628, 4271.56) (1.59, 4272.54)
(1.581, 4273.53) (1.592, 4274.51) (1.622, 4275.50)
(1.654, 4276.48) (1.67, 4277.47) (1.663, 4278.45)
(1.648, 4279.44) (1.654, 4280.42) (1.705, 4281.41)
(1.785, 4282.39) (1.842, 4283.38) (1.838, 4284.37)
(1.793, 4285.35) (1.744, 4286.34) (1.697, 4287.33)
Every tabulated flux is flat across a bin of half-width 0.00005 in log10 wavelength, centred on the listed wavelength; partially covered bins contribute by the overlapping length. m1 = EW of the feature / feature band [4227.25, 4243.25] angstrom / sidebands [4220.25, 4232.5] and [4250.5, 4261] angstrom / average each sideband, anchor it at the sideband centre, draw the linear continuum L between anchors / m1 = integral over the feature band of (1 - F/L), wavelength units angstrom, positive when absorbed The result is -0.15 angstrom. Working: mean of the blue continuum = 1.74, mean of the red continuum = 1.83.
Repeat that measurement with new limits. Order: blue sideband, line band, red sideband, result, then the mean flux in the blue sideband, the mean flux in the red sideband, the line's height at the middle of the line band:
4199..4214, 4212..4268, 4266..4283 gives -1.47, 1.81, 1.71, 1.76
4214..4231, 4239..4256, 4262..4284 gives -1.38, 1.73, 1.74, 1.73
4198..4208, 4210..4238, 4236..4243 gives 1.11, 1.76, 1.89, 1.83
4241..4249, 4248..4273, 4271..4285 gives -0.45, 1.88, 1.68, 1.78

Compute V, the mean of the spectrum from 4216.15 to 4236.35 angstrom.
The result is 1.74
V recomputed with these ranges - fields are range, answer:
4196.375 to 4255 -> 1.8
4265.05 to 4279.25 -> 1.72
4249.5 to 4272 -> 1.83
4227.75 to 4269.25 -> 1.83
